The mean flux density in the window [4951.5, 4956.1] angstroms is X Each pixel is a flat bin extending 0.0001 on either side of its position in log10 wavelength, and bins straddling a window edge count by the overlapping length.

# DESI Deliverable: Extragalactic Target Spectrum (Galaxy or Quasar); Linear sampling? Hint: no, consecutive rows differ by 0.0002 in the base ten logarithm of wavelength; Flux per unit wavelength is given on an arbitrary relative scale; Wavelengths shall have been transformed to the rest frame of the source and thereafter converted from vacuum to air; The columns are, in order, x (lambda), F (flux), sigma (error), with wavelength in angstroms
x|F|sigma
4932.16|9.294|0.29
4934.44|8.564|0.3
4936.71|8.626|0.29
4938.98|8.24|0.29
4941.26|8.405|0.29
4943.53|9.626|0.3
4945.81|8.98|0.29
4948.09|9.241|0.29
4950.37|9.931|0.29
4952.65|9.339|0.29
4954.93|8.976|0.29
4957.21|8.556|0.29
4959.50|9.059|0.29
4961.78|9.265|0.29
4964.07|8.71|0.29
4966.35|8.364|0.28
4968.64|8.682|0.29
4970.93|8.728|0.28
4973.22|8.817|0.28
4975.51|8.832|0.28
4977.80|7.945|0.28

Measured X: 9.16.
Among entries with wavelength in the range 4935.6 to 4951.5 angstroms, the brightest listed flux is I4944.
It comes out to 9.931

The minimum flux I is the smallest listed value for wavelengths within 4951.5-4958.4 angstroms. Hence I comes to 8.556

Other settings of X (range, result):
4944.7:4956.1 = 9.29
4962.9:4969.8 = 8.59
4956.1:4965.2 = 8.89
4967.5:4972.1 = 8.7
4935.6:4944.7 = 8.73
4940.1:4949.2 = 9.06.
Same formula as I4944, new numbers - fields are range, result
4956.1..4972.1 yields 9.265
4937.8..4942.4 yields 8.405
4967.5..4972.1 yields 8.728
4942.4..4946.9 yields 9.626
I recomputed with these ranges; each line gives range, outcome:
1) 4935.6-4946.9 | 8.24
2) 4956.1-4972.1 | 8.364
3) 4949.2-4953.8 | 9.339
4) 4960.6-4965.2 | 8.71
